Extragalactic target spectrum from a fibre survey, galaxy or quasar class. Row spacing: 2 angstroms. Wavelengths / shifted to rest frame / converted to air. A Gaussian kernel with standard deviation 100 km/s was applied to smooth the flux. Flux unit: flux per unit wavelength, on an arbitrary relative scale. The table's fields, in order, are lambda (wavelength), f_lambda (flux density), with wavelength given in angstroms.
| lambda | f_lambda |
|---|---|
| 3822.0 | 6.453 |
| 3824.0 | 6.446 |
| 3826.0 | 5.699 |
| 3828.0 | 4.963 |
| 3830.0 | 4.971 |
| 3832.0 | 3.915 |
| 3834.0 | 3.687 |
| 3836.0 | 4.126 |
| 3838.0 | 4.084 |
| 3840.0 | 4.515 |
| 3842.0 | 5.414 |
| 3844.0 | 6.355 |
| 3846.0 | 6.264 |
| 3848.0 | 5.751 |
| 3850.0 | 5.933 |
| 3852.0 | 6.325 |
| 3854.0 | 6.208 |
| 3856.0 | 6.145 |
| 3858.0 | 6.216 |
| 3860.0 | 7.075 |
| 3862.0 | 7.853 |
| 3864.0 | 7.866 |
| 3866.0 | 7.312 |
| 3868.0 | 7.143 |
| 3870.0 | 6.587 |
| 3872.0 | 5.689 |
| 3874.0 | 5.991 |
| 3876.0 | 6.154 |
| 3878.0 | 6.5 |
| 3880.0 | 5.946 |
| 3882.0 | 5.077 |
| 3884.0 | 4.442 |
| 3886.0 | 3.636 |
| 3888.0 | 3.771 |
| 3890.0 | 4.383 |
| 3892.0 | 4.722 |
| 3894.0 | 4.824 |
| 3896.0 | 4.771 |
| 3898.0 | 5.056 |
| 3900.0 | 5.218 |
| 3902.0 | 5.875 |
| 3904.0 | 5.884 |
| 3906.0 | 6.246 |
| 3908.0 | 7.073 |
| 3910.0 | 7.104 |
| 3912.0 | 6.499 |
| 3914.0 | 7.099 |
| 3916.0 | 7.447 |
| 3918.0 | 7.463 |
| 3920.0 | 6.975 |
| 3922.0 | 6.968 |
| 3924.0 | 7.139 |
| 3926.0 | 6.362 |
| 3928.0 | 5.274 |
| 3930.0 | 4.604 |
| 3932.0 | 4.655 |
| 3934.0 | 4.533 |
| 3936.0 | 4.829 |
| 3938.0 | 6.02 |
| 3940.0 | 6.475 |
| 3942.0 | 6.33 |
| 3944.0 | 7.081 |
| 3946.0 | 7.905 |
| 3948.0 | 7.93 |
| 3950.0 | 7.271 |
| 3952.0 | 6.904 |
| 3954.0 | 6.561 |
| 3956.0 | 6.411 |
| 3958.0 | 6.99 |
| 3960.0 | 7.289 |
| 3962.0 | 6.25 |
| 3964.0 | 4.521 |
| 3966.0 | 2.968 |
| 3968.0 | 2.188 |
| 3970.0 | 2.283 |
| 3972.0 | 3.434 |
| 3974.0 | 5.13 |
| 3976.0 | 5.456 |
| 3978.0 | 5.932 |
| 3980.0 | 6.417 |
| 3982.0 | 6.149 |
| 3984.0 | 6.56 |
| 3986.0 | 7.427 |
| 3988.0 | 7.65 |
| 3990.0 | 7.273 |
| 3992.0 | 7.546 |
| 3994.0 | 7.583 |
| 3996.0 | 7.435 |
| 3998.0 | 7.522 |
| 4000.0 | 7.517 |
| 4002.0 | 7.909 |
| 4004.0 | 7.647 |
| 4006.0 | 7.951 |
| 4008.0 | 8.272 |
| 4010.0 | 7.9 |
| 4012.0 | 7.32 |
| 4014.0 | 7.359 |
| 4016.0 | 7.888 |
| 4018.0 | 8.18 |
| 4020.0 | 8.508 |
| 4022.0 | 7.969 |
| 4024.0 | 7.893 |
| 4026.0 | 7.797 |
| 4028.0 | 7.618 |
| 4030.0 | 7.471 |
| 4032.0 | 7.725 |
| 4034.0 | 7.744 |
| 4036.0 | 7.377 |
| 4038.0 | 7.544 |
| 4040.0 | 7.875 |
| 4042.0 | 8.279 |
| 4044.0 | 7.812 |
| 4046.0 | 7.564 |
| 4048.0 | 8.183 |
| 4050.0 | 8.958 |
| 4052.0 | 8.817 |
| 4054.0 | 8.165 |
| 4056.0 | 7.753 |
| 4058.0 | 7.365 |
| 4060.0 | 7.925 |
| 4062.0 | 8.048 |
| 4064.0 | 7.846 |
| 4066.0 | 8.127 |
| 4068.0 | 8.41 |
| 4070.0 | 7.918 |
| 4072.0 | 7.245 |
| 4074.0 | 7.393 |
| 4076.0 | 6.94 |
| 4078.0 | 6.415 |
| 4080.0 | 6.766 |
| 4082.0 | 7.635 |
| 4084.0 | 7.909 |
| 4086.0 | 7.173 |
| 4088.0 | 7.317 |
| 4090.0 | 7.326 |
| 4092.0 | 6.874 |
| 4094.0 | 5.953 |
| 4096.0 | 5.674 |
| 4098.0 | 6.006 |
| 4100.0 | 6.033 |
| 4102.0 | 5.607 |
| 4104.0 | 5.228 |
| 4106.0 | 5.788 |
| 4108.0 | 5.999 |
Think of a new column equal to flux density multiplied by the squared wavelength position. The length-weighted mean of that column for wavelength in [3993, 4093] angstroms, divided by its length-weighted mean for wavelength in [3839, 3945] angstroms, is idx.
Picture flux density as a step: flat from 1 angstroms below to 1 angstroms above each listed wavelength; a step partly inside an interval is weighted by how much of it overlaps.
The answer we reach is 1.39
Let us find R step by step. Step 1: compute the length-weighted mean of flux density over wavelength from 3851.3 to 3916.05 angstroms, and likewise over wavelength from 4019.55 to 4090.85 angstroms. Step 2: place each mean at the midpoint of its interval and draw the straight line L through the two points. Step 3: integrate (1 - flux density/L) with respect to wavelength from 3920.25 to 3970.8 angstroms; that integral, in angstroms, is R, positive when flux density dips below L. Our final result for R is 5.66 angstroms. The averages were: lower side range 5.98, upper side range 7.74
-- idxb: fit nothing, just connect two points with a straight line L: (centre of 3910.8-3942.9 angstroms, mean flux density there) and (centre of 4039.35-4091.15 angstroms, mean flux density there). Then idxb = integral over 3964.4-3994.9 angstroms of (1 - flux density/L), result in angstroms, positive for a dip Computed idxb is 5.50 angstroms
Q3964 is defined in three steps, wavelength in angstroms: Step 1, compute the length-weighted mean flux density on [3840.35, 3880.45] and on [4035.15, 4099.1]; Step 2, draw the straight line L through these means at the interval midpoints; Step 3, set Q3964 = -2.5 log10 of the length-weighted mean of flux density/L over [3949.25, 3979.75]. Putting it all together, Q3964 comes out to 0.29 mag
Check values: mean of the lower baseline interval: 6.41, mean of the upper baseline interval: 7.52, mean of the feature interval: 5.32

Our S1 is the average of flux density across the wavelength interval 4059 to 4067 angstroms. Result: 7.99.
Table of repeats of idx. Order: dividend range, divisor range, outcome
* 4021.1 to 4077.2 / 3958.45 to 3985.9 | 1.60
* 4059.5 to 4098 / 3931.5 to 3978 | 1.37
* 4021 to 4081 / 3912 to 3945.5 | 1.32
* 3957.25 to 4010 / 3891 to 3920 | 1.07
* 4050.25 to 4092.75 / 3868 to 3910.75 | 1.52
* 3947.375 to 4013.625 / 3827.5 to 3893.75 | 1.23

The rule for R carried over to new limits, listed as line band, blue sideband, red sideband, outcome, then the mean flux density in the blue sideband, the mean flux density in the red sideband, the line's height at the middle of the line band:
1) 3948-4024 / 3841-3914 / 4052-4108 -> -1.22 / 5.94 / 7.08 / 6.55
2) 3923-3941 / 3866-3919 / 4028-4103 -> 1.88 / 5.82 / 7.44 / 6.19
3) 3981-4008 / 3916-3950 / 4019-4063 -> -0.67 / 6.35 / 7.93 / 7.25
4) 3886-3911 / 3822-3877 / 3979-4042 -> 4.21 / 5.89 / 7.59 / 6.41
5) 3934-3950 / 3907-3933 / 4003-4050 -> 0.56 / 6.51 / 7.84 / 6.79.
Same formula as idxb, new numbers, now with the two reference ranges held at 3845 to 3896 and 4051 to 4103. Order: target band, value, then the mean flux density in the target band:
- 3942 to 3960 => -1.9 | 7.1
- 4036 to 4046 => -1.1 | 7.8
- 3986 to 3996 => -1.2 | 7.5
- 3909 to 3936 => -0.2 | 6.26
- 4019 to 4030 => -1.6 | 7.91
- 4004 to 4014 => -1.4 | 7.79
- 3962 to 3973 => 5.3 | 3.37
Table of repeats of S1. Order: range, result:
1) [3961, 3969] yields 3.98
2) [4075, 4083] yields 6.94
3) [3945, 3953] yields 7.5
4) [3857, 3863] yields 7.05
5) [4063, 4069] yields 8.13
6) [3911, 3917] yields 7.01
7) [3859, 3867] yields 7.53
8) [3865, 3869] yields 7.23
